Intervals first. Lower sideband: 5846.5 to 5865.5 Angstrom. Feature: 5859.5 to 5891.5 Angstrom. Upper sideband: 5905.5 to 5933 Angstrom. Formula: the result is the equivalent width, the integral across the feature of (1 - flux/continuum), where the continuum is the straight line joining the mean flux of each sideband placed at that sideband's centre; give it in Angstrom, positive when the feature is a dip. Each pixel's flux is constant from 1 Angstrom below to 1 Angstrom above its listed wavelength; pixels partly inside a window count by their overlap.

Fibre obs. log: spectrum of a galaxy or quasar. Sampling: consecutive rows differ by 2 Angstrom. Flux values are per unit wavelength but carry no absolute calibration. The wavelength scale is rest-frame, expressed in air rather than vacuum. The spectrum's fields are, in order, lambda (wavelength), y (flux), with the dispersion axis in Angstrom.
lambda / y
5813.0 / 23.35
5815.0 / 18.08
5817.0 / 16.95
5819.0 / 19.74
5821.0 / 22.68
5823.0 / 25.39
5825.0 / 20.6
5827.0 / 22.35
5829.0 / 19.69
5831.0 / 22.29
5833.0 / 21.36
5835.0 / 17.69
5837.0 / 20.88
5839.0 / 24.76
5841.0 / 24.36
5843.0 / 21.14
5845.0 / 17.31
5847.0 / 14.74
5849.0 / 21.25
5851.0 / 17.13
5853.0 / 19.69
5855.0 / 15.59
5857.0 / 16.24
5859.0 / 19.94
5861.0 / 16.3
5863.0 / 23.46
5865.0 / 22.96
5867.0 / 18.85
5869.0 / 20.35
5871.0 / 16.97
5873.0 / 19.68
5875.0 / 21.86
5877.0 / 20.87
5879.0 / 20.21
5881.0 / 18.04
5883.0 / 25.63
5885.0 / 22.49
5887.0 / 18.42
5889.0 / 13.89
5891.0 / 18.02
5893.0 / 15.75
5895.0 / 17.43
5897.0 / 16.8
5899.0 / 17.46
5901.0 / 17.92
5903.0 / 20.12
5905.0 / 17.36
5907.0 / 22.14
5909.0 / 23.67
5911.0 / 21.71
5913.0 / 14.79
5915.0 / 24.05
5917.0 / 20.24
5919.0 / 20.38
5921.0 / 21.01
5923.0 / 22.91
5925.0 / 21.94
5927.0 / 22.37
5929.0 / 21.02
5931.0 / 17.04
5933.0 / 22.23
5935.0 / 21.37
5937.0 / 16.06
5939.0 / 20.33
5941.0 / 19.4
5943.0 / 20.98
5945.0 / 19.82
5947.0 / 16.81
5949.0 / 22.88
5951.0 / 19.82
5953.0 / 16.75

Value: -0.81 Angstrom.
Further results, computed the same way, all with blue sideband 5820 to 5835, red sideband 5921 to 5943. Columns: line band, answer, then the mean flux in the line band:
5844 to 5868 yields 3.1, 18.6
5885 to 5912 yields 2.9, 18.7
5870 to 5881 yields 0.7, 19.7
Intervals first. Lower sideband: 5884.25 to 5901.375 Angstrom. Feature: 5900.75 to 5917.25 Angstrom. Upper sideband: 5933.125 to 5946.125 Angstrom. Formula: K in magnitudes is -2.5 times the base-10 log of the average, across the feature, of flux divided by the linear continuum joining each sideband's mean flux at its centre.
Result -0.11 mag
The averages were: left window 17.5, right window 19.8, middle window 20.3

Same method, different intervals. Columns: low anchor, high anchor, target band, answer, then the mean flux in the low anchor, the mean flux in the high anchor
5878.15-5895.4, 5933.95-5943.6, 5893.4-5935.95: -0.046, 18.9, 19.6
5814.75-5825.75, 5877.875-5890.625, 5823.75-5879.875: 0.014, 20.7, 19.7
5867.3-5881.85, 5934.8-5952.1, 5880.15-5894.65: 0.047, 19.7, 19.6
